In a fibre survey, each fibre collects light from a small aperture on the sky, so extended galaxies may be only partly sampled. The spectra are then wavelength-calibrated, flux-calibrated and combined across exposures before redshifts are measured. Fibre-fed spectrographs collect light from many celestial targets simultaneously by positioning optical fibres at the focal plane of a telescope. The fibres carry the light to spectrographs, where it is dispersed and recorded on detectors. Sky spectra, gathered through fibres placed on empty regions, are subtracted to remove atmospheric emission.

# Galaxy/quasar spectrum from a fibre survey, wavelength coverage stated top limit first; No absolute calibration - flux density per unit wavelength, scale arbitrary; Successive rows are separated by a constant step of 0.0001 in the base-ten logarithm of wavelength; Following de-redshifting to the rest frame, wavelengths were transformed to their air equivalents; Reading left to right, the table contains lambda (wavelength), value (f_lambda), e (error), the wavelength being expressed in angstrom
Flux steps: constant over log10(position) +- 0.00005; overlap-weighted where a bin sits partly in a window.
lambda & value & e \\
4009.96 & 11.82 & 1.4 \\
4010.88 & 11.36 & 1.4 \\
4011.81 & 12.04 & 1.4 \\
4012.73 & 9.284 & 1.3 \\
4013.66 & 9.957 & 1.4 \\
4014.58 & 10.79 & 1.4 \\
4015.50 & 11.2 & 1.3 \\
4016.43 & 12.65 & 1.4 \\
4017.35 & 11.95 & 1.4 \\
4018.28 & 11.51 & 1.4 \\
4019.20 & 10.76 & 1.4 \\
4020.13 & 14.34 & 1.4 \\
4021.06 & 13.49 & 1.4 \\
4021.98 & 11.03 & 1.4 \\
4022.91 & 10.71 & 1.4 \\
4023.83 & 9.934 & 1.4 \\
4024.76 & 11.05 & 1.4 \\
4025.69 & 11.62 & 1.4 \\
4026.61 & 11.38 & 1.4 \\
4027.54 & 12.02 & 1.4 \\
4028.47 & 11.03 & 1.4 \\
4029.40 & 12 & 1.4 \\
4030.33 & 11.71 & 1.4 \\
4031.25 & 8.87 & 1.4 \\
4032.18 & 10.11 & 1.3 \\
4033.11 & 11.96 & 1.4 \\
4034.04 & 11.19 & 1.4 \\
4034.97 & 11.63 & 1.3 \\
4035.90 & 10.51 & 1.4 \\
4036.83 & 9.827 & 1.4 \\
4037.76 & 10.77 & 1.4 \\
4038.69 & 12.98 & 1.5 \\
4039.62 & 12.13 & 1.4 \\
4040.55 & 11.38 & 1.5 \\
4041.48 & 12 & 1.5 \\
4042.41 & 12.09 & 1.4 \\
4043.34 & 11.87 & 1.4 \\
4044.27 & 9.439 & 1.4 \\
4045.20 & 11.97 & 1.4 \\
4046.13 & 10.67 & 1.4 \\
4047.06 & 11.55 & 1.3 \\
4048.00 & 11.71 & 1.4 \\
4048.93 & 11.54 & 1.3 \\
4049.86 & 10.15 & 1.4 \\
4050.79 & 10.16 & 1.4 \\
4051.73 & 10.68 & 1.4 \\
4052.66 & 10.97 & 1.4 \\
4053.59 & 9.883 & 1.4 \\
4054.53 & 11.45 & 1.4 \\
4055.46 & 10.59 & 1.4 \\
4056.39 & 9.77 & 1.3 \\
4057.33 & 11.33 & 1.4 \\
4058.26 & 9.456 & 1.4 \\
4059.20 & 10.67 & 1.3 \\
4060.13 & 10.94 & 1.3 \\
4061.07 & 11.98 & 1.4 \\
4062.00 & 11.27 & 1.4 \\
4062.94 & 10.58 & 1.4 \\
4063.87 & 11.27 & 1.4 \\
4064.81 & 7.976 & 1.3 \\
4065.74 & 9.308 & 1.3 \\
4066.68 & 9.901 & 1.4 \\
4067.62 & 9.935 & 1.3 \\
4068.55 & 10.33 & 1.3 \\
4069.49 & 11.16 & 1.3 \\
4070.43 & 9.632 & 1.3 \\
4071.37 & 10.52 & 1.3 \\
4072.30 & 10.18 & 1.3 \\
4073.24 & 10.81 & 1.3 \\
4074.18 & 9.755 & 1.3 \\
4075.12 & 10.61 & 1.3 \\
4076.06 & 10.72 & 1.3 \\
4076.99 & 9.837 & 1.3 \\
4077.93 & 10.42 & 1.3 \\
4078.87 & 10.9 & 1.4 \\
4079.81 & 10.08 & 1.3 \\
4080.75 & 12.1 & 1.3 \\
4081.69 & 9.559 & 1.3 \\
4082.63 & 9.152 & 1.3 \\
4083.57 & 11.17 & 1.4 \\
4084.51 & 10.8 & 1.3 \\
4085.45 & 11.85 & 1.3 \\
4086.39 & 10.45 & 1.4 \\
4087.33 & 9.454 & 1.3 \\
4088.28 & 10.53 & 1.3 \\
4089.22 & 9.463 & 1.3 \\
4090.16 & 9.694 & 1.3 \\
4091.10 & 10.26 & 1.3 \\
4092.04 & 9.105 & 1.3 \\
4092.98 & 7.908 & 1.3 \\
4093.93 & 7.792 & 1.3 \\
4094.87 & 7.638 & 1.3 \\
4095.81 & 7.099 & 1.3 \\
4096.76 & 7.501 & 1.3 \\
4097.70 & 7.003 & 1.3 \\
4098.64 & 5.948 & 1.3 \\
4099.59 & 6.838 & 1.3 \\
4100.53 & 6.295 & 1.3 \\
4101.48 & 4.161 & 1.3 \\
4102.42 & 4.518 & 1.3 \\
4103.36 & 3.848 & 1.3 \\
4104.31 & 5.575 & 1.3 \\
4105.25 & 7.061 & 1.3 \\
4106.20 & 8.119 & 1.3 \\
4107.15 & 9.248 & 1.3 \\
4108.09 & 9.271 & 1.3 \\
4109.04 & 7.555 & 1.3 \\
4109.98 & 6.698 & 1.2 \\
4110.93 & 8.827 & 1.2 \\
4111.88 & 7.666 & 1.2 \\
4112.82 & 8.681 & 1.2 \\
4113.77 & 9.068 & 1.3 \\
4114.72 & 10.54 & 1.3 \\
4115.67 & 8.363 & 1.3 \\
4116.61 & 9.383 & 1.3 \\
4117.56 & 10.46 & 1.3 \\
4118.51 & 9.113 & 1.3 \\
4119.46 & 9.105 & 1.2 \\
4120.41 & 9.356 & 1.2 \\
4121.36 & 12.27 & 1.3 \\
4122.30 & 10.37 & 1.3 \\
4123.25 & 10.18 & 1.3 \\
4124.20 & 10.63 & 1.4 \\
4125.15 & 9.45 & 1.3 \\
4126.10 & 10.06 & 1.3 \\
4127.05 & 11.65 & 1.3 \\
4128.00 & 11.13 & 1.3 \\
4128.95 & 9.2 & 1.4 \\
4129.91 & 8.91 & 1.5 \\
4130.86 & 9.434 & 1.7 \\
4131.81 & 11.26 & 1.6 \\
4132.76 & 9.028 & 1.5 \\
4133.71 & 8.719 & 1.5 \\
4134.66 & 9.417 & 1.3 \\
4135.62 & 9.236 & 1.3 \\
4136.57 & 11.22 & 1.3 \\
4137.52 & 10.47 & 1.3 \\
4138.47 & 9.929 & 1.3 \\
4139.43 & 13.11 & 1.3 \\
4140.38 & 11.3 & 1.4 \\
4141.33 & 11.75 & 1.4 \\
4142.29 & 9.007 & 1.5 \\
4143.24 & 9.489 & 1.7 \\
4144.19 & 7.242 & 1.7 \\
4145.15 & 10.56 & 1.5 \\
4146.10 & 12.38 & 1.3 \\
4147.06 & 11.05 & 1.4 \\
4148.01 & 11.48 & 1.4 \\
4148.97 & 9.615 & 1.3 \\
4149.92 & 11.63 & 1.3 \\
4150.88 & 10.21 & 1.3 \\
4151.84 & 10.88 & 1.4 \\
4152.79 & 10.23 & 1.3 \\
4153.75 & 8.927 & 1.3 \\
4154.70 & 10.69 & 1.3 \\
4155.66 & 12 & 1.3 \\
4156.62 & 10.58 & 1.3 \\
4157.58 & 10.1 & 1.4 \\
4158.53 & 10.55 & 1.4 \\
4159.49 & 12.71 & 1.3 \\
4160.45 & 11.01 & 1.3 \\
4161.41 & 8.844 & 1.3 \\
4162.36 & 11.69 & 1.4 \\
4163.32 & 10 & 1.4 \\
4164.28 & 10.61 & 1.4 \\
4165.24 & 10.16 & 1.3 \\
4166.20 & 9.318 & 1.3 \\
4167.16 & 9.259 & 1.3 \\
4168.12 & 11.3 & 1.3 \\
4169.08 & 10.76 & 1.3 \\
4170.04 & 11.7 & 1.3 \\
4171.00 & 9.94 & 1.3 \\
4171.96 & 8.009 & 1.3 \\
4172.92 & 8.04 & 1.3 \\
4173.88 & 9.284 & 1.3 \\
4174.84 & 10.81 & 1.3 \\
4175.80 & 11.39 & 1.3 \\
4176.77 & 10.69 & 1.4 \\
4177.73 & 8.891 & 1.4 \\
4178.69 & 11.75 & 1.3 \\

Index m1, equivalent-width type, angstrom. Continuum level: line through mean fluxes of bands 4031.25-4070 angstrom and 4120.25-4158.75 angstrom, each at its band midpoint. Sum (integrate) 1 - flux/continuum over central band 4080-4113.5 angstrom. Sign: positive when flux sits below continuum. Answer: 7.35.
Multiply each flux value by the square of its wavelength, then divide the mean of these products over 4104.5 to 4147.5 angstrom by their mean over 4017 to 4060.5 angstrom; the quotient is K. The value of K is 0.91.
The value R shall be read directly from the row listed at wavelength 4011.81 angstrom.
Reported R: 12.04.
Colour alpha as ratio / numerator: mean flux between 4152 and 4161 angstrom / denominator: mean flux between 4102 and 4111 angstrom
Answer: 1.53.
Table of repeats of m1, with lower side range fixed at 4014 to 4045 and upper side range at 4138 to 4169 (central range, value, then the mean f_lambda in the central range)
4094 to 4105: 4.8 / 6.13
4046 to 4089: 2.4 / 10.5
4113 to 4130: 1.3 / 9.95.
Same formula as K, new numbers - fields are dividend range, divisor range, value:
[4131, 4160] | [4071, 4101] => 1.15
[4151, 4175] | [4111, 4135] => 1.08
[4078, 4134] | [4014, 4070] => 0.84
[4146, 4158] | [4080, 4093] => 1.08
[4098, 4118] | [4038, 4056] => 0.69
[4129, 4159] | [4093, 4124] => 1.31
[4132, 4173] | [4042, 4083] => 1.02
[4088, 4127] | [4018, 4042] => 0.77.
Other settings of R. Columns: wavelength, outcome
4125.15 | 9.45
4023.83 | 9.934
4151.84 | 10.88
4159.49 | 12.71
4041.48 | 12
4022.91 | 10.71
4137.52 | 10.47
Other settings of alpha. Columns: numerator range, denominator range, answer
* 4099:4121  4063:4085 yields 0.76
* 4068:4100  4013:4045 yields 0.85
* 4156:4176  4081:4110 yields 1.26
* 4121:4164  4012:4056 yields 0.93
